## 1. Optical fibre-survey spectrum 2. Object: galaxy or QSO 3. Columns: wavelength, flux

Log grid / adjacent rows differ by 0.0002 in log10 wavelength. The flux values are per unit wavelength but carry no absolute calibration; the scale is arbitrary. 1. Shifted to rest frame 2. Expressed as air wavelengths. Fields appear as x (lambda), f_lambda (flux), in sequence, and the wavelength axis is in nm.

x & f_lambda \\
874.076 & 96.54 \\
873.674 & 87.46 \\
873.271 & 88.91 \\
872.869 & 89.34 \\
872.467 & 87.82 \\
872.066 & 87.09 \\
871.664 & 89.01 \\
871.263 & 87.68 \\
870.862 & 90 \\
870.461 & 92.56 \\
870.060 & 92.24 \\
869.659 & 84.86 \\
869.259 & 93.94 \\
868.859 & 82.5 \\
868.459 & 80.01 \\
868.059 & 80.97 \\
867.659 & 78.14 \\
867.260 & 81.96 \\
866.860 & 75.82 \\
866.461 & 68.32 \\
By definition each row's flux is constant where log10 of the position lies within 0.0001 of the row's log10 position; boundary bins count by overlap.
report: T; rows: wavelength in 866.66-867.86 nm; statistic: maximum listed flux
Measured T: 81.96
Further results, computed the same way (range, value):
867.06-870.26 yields 93.94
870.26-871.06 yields 92.56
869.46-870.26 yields 92.24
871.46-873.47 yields 89.34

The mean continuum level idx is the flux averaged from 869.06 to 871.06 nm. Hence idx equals 90.7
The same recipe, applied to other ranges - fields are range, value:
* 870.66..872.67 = 88.3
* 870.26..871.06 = 91.3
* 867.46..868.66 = 79.7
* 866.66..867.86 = 78.6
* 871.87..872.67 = 87.5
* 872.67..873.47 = 89.1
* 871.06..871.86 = 88.4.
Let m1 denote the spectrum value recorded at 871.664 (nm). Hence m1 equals 89.01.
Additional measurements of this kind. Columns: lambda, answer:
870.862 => 90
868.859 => 82.5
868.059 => 80.97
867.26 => 81.96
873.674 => 87.46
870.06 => 92.24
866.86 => 75.82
